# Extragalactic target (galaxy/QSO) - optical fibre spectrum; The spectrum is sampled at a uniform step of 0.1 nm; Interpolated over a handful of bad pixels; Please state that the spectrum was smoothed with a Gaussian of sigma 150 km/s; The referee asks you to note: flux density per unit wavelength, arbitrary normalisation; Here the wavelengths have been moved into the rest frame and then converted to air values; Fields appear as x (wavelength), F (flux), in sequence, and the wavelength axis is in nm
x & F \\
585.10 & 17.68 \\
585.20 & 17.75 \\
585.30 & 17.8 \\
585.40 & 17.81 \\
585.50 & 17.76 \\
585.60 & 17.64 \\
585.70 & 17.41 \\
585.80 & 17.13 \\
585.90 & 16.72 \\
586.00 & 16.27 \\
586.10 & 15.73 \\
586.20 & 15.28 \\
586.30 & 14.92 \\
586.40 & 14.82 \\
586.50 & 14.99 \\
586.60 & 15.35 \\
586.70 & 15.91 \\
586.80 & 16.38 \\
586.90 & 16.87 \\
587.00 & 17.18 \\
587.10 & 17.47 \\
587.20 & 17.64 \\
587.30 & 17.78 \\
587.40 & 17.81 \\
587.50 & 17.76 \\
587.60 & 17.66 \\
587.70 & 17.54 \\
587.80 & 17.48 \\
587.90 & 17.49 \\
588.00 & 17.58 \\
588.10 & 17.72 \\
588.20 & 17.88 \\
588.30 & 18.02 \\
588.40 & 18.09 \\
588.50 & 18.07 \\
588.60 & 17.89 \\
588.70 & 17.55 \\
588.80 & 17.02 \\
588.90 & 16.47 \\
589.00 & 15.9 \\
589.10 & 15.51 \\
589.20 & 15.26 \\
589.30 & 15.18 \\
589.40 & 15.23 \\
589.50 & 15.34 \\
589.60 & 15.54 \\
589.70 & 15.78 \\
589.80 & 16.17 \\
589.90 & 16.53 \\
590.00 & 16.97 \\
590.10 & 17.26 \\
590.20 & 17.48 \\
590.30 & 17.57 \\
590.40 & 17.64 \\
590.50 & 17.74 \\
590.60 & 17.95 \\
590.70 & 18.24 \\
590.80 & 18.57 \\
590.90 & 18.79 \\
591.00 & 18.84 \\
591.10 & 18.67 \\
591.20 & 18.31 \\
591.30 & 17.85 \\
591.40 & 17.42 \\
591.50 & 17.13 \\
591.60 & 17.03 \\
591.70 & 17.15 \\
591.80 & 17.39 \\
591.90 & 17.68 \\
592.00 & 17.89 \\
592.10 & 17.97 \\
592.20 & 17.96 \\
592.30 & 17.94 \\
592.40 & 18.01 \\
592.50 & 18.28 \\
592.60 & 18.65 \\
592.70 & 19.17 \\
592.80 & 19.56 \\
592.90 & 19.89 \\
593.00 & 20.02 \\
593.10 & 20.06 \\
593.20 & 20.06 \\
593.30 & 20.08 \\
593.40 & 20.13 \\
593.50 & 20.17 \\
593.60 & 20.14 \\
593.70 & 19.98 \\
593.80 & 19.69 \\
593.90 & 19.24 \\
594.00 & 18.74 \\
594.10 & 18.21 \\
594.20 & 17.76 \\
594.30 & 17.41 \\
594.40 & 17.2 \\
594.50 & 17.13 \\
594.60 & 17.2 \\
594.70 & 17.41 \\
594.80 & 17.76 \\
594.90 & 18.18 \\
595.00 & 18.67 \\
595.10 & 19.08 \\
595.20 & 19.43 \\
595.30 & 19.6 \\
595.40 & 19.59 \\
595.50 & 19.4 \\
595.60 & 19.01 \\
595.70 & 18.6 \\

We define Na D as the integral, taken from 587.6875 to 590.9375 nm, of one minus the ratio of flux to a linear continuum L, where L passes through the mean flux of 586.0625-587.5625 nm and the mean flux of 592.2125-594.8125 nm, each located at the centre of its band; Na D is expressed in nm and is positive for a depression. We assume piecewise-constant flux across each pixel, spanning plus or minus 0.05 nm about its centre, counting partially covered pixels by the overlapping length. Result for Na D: 0.05 nm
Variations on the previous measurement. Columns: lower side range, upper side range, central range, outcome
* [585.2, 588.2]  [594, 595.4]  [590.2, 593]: -0.073 nm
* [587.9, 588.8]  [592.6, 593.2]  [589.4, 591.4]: 0.136 nm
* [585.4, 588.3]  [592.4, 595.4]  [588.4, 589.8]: 0.101 nm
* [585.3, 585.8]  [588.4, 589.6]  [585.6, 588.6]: 0.013 nm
